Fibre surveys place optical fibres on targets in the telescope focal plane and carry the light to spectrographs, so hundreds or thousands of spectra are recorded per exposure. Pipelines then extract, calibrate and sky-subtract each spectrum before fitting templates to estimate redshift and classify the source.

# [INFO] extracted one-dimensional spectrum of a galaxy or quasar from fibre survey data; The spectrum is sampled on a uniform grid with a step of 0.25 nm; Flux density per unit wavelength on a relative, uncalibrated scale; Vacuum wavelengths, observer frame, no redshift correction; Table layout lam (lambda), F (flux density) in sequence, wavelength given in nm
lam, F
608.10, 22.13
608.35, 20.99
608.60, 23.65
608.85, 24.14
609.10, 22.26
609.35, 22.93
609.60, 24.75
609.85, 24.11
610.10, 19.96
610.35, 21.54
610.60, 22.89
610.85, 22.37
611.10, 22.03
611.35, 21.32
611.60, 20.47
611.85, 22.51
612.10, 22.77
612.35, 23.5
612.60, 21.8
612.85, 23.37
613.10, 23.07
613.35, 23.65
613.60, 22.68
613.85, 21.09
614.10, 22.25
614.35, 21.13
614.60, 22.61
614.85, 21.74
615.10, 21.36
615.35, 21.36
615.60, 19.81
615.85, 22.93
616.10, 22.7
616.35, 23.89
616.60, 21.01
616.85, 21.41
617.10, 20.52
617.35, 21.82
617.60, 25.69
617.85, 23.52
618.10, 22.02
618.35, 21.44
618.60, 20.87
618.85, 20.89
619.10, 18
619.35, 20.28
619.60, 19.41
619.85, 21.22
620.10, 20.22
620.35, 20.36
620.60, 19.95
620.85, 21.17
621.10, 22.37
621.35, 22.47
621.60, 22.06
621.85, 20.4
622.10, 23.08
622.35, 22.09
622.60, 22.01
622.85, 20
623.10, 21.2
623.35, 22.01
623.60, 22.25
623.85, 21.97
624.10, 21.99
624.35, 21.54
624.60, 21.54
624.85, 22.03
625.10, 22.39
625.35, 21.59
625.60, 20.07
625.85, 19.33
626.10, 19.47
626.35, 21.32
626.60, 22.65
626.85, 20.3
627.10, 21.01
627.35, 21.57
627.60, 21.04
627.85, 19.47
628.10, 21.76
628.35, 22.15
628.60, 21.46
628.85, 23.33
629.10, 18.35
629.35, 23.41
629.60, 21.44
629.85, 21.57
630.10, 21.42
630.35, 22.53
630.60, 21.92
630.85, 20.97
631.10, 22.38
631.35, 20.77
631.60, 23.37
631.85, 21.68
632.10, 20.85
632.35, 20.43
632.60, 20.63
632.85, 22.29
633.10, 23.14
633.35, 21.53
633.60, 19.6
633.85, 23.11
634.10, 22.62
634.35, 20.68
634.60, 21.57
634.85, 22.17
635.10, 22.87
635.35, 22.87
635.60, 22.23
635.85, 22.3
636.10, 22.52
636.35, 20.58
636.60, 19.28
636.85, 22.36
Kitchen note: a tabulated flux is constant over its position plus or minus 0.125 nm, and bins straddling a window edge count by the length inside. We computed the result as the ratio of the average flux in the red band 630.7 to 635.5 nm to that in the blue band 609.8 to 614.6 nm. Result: 0.98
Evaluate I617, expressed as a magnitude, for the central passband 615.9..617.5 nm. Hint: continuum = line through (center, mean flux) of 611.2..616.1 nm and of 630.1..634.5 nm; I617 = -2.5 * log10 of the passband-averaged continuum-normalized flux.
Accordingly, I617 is 0.00 mag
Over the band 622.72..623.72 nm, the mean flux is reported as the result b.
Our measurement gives 21.4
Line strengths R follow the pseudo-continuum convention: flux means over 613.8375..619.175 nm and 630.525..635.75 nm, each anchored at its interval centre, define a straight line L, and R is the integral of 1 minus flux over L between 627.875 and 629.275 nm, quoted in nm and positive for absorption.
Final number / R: 0.029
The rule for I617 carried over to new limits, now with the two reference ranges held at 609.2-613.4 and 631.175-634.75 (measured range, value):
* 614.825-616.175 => 0.04 mag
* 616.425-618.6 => 0.01 mag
